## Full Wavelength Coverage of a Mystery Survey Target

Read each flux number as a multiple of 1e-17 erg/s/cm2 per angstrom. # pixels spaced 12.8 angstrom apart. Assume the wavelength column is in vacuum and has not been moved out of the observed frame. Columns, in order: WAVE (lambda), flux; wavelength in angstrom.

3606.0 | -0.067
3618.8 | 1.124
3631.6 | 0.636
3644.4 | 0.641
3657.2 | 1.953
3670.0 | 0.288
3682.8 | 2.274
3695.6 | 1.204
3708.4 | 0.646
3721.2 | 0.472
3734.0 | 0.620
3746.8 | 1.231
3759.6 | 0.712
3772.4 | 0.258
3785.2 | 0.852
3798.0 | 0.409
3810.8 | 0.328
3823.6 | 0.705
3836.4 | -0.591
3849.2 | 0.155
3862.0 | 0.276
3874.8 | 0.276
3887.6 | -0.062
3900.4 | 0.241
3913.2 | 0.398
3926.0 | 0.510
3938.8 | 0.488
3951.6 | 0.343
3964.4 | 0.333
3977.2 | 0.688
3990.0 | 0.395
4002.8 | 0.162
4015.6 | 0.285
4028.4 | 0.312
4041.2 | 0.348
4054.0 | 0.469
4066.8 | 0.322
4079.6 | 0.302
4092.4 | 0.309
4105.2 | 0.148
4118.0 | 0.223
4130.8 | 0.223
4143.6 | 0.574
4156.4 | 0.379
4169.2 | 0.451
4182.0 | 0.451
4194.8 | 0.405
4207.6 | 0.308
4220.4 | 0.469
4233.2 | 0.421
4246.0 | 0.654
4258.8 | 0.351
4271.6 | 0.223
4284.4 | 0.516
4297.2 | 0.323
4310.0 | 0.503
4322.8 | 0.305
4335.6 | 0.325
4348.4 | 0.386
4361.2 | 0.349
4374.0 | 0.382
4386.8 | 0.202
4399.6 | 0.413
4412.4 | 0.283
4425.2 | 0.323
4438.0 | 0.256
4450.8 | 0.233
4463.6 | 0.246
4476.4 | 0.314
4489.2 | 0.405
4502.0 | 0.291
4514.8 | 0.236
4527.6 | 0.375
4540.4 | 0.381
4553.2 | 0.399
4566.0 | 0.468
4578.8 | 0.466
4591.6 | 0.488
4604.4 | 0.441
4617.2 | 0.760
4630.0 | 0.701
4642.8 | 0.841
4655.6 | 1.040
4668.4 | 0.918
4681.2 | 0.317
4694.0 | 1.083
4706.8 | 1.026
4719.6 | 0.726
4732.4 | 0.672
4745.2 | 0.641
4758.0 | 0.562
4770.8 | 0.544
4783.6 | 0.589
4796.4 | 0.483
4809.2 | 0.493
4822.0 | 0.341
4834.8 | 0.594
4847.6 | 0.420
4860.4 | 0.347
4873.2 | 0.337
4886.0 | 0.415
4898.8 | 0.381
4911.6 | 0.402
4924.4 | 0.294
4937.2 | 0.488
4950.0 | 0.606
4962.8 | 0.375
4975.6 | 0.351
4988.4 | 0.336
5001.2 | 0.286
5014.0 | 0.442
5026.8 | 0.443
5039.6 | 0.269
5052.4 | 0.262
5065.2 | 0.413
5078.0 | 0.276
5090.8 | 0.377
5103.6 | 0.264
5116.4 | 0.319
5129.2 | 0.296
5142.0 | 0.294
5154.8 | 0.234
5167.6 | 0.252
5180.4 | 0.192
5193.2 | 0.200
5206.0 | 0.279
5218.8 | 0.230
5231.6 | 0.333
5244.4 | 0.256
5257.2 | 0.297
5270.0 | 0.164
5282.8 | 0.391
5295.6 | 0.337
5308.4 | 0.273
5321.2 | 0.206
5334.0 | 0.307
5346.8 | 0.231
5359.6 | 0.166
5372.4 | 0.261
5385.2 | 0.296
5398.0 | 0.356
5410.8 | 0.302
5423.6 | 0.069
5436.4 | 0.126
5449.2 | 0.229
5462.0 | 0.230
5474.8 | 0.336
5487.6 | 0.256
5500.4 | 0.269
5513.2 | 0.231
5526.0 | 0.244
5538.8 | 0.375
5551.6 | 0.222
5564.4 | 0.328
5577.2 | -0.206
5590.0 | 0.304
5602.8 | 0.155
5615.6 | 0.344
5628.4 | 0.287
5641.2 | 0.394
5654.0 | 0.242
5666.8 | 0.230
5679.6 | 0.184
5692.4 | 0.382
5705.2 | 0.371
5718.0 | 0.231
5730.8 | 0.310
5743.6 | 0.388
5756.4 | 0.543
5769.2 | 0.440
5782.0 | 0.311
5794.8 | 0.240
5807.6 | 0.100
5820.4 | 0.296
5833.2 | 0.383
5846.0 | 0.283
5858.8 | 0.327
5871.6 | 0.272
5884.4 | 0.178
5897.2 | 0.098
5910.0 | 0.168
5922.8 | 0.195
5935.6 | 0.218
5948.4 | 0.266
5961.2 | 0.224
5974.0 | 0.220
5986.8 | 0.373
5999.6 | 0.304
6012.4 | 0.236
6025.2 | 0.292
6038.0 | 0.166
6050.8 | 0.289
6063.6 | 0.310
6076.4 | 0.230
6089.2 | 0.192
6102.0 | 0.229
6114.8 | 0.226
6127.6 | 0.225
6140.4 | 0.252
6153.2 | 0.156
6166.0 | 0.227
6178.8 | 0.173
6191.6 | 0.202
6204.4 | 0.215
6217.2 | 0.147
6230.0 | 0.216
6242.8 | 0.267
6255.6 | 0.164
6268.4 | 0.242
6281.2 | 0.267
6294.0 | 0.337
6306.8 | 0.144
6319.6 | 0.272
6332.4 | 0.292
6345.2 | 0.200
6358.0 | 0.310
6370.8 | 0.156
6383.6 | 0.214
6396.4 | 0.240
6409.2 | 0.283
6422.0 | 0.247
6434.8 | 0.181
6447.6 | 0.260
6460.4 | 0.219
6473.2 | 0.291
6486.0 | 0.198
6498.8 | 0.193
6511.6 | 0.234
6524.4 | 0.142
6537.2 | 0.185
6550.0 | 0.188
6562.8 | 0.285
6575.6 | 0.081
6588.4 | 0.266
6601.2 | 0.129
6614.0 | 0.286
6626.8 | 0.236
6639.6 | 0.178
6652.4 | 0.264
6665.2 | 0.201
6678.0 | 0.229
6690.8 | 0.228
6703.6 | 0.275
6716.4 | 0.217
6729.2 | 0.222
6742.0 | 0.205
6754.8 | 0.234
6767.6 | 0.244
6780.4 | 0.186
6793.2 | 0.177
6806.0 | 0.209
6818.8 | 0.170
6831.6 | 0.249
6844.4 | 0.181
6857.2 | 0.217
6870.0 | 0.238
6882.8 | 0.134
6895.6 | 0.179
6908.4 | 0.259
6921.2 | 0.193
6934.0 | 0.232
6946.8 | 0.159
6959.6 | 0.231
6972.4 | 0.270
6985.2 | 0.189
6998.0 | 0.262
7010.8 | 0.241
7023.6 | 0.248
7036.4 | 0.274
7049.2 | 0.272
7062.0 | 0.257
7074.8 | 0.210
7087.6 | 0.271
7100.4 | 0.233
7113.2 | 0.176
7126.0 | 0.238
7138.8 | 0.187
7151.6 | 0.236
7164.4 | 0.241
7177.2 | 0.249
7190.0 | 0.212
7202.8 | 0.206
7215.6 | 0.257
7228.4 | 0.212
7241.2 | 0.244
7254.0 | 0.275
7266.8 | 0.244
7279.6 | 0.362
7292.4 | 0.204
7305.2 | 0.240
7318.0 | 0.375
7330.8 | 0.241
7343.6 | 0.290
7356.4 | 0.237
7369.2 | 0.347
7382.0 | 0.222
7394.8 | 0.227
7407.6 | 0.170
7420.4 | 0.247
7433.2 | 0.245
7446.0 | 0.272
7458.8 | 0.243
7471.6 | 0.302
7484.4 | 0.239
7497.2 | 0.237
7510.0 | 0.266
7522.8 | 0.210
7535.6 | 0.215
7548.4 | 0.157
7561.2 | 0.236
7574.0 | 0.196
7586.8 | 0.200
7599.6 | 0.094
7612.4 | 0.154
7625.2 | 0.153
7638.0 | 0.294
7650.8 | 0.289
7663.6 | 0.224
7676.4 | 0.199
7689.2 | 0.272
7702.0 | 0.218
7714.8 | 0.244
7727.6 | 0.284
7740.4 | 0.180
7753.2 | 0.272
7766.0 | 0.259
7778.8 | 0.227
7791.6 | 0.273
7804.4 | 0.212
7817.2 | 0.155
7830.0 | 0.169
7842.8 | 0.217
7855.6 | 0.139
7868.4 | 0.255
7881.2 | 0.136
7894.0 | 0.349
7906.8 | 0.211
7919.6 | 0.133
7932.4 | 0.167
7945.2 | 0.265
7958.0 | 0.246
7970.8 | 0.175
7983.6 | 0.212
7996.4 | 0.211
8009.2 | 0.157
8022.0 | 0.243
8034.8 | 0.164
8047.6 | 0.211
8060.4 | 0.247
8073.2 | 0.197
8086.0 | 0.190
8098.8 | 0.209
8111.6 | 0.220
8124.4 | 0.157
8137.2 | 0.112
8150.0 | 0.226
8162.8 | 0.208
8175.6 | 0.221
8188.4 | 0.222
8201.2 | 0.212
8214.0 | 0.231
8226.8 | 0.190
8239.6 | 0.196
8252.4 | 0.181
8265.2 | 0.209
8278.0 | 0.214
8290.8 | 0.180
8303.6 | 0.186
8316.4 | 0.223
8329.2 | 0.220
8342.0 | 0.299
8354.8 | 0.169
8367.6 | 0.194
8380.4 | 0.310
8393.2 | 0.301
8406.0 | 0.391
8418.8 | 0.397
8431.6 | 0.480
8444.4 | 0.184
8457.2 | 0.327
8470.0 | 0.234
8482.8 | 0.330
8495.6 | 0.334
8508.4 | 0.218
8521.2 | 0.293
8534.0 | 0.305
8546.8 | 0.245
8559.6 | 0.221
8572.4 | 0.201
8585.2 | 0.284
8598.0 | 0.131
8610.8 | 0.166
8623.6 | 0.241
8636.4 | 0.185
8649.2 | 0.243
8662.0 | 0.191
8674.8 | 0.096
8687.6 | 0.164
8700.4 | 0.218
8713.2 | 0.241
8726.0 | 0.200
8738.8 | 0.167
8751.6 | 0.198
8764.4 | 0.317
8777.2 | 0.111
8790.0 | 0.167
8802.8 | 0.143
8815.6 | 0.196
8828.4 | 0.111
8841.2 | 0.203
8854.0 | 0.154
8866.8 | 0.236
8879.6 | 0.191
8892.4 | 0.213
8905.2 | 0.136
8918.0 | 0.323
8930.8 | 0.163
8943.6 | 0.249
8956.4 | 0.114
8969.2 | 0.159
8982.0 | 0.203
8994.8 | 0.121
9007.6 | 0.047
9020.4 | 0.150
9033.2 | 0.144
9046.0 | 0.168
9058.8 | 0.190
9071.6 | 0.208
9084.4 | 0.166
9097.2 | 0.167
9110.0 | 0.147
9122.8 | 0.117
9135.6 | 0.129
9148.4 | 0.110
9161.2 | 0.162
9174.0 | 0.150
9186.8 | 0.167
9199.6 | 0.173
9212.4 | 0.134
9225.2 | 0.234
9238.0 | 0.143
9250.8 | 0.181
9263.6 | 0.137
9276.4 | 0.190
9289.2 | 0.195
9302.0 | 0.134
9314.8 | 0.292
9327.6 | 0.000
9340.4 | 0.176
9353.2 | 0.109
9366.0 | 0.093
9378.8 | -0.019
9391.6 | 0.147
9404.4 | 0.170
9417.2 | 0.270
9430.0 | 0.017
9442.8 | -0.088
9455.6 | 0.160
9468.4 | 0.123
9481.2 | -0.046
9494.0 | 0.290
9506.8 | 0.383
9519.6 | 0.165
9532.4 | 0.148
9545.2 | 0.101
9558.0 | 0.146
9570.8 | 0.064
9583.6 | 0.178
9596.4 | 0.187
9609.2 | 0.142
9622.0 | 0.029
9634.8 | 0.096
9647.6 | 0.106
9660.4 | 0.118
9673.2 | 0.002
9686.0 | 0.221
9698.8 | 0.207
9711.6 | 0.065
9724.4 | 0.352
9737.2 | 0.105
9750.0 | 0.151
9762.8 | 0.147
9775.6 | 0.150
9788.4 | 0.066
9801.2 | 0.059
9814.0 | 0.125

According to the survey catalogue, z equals 2.03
